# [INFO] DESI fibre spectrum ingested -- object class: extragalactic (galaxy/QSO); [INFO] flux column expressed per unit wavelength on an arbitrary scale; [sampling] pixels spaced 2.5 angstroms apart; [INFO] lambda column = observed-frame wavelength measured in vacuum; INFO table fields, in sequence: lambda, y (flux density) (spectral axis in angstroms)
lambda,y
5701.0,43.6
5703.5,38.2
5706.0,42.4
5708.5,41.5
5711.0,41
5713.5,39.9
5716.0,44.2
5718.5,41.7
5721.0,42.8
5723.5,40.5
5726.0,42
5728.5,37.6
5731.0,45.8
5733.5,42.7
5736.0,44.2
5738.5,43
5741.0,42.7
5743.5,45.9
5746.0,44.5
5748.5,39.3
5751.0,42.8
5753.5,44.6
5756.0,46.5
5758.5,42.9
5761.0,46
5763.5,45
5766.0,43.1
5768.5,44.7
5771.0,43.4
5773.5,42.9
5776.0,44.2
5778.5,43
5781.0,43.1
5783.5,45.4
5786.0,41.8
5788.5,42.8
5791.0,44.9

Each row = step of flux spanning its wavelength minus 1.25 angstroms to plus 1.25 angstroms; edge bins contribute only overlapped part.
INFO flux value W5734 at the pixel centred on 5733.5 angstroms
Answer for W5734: 42.7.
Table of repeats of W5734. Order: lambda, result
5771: 43.4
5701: 43.6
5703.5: 38.2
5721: 42.8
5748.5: 39.3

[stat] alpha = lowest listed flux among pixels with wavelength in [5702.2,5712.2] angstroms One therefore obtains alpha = 38.2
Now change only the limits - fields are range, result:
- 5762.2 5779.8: 42.9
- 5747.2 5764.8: 39.3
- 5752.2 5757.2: 44.6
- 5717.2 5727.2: 40.5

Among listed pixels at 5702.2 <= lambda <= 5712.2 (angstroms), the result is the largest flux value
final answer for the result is 42.4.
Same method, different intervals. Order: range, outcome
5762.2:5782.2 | 45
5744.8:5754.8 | 44.6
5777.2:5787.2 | 45.4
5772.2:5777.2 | 44.2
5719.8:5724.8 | 42.8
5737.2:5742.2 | 43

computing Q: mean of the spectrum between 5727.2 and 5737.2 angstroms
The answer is 42.6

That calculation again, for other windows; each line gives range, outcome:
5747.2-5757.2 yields 43.3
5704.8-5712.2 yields 41.6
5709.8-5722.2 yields 41.9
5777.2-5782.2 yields 43.1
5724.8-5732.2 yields 41.8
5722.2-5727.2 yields 41.3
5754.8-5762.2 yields 45.1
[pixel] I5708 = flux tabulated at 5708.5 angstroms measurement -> 41.5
